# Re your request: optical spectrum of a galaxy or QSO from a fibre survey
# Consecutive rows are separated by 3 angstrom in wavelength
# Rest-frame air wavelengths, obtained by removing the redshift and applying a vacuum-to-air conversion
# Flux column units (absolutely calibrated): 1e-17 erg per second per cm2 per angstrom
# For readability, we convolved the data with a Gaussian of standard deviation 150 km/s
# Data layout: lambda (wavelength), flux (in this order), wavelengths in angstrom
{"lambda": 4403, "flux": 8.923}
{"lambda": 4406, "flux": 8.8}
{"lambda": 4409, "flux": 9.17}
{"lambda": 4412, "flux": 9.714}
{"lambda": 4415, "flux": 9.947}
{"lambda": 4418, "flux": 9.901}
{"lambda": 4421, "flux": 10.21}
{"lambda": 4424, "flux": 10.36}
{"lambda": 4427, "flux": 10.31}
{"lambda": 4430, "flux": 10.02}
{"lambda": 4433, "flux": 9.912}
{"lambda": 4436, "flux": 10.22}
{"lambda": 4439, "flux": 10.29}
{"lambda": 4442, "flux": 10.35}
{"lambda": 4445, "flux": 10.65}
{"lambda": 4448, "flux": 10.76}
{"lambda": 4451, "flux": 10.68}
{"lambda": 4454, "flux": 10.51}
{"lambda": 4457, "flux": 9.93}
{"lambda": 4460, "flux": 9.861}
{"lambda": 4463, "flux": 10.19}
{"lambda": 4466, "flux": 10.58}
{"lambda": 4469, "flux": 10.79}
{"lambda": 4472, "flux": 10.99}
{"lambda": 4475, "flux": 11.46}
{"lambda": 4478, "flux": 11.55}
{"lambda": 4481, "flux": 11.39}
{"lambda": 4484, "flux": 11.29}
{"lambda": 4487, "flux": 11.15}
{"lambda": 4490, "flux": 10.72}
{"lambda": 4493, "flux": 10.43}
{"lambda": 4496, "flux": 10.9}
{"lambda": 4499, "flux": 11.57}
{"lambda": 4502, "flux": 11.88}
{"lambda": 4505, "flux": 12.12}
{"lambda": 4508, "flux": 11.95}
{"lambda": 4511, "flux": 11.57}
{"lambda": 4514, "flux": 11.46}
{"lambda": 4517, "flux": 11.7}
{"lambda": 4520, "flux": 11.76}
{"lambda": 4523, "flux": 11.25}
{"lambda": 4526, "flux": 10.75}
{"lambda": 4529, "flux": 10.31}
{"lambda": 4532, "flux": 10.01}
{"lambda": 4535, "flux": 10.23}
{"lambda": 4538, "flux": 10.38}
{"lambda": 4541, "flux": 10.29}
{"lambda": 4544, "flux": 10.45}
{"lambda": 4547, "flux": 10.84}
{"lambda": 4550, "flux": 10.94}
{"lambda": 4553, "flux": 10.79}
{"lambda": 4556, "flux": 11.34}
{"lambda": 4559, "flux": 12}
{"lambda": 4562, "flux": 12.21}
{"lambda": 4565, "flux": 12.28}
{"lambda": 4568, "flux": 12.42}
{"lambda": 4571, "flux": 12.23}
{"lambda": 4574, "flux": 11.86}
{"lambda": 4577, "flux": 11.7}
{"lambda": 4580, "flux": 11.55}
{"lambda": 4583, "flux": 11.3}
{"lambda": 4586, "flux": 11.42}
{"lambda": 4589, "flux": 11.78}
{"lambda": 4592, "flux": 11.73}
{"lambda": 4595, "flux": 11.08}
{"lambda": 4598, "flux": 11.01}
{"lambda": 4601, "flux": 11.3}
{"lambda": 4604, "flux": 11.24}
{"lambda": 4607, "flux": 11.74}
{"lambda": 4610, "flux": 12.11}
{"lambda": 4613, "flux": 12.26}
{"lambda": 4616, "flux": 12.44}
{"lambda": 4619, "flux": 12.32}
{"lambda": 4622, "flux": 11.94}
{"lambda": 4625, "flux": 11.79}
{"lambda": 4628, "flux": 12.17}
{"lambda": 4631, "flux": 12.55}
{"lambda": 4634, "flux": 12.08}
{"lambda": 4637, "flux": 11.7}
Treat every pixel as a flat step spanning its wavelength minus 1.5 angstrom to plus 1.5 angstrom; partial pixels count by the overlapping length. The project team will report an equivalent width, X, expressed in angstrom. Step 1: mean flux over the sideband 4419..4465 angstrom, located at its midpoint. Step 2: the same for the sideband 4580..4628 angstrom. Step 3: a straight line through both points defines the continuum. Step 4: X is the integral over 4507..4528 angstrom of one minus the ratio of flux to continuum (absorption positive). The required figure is -0.97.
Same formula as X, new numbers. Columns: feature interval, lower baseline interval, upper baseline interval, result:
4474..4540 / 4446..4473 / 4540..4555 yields -3.6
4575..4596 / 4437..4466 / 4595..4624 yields 0.1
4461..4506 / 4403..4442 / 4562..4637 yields -2.3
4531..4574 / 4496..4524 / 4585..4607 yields 1.2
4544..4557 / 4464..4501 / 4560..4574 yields 1.2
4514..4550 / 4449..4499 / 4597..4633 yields 1.6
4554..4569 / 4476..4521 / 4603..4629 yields -0.3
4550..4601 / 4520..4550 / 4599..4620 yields -1.6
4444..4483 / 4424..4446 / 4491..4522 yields 0.1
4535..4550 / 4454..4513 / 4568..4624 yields 1.2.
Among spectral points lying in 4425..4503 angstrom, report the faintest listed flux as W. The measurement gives 9.861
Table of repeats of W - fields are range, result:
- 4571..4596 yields 11.08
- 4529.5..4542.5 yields 10.01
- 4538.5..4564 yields 10.29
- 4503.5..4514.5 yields 11.46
